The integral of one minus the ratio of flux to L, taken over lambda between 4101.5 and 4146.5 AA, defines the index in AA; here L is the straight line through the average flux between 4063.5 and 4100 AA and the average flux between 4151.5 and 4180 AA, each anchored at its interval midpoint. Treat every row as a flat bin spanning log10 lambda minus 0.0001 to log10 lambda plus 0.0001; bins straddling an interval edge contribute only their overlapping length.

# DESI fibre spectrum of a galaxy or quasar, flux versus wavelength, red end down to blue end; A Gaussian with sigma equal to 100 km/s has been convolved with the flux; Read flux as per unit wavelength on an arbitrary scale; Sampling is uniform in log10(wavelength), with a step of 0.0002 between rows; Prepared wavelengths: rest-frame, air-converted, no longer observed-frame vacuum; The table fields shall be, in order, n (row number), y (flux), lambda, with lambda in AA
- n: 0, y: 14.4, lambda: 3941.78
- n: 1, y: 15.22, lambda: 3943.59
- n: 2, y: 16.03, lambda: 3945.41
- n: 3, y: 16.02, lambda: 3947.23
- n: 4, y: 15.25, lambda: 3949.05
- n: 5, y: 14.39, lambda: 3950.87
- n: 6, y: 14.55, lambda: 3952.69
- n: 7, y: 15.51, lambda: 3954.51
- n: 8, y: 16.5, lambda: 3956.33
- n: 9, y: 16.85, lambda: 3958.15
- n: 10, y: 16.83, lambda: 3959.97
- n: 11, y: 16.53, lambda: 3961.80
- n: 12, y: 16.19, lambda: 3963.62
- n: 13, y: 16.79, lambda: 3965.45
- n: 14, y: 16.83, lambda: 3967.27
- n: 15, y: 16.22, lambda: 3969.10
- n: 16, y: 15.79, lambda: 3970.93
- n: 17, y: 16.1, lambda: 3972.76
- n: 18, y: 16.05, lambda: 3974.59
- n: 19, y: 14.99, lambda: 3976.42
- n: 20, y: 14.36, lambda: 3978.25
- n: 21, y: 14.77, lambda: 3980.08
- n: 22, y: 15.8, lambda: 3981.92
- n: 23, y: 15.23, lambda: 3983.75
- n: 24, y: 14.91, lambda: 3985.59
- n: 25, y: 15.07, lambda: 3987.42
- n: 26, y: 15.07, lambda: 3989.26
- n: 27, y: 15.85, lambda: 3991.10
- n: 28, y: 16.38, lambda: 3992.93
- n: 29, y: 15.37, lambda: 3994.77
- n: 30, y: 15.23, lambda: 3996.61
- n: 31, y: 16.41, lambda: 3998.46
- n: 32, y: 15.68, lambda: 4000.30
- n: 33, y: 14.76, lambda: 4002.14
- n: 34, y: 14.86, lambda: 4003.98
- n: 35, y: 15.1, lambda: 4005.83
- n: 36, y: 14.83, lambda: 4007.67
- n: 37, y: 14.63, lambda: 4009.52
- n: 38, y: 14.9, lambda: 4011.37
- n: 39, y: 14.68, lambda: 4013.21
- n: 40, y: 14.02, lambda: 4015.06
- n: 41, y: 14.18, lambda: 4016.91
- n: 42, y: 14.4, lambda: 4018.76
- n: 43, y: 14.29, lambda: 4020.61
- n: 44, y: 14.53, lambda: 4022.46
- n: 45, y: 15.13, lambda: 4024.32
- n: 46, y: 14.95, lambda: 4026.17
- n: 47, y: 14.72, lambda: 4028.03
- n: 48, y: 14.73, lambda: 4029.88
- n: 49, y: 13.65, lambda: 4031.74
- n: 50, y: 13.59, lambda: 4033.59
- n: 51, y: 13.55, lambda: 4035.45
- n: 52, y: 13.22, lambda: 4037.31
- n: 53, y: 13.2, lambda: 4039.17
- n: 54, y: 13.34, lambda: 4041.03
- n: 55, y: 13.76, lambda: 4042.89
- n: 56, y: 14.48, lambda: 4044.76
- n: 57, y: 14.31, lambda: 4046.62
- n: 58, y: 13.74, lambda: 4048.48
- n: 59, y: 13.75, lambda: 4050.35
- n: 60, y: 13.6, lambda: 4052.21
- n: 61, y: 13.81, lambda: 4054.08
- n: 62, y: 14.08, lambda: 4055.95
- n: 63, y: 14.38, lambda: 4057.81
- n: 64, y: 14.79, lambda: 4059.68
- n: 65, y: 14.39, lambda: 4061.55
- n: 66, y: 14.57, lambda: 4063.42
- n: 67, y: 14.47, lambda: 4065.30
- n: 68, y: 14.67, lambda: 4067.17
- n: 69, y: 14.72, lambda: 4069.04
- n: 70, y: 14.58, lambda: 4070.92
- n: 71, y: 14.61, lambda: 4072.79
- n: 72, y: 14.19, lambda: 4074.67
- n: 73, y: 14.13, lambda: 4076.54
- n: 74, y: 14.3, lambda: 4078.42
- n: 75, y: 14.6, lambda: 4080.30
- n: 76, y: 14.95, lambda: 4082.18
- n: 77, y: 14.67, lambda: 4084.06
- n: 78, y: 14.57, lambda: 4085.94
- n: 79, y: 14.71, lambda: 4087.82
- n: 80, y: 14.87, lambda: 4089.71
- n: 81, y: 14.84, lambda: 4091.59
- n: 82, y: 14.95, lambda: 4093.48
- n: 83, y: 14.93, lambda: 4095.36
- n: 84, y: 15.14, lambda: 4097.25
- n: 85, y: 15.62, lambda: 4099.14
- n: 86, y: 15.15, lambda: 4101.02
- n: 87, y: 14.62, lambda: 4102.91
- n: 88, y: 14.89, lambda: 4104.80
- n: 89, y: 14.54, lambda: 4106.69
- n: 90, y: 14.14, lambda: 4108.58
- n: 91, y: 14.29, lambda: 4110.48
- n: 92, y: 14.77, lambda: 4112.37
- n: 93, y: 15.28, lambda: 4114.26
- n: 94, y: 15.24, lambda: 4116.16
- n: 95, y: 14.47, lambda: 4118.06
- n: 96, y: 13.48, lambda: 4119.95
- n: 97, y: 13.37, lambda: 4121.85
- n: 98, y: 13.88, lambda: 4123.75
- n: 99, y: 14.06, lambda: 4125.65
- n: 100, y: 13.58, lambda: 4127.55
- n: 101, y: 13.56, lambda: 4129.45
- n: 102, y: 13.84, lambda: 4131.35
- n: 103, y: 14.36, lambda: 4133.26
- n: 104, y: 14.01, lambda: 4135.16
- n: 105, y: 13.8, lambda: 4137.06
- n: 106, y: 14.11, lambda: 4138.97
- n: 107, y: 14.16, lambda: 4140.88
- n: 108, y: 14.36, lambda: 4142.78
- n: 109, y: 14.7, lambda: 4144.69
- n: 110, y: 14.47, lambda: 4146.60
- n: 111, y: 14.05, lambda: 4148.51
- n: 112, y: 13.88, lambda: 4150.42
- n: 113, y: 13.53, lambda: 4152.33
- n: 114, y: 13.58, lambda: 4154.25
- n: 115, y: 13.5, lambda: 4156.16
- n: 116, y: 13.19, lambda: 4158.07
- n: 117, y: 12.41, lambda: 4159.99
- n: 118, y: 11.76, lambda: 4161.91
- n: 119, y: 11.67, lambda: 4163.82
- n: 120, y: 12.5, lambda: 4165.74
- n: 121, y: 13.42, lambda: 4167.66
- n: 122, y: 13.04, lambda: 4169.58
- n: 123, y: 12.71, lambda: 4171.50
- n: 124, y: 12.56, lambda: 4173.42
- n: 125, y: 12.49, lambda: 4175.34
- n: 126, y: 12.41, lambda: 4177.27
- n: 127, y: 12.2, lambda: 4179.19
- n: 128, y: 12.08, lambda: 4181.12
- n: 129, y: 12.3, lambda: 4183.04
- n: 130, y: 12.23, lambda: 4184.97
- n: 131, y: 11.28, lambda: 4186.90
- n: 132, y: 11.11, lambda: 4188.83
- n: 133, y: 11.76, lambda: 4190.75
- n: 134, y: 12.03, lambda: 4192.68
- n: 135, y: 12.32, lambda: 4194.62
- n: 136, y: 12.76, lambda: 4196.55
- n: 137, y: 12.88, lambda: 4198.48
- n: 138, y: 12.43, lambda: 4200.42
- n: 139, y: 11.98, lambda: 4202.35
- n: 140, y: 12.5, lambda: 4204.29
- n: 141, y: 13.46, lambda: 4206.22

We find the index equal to -1.8 AA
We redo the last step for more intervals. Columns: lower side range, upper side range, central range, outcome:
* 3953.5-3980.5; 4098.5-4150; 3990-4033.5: 1.83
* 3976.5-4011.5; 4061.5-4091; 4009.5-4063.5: 2.61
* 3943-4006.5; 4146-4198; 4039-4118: -2.62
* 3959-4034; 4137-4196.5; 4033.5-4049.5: 1.01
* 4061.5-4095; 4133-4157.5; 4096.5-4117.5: -0.75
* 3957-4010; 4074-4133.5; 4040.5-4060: 1.32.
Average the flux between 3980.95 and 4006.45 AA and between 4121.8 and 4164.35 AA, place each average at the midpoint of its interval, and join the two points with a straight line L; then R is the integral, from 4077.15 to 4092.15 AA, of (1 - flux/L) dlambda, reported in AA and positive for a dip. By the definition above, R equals -0.34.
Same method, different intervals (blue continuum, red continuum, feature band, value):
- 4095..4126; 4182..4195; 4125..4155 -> -1.0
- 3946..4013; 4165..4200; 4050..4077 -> -0.2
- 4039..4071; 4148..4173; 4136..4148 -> -1.0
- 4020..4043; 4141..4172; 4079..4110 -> -2.5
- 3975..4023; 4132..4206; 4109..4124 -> -0.9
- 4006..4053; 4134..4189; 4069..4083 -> -0.7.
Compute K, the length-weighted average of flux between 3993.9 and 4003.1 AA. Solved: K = 15.5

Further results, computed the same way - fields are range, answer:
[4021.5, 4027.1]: 14.9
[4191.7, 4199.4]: 12.5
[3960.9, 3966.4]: 16.5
